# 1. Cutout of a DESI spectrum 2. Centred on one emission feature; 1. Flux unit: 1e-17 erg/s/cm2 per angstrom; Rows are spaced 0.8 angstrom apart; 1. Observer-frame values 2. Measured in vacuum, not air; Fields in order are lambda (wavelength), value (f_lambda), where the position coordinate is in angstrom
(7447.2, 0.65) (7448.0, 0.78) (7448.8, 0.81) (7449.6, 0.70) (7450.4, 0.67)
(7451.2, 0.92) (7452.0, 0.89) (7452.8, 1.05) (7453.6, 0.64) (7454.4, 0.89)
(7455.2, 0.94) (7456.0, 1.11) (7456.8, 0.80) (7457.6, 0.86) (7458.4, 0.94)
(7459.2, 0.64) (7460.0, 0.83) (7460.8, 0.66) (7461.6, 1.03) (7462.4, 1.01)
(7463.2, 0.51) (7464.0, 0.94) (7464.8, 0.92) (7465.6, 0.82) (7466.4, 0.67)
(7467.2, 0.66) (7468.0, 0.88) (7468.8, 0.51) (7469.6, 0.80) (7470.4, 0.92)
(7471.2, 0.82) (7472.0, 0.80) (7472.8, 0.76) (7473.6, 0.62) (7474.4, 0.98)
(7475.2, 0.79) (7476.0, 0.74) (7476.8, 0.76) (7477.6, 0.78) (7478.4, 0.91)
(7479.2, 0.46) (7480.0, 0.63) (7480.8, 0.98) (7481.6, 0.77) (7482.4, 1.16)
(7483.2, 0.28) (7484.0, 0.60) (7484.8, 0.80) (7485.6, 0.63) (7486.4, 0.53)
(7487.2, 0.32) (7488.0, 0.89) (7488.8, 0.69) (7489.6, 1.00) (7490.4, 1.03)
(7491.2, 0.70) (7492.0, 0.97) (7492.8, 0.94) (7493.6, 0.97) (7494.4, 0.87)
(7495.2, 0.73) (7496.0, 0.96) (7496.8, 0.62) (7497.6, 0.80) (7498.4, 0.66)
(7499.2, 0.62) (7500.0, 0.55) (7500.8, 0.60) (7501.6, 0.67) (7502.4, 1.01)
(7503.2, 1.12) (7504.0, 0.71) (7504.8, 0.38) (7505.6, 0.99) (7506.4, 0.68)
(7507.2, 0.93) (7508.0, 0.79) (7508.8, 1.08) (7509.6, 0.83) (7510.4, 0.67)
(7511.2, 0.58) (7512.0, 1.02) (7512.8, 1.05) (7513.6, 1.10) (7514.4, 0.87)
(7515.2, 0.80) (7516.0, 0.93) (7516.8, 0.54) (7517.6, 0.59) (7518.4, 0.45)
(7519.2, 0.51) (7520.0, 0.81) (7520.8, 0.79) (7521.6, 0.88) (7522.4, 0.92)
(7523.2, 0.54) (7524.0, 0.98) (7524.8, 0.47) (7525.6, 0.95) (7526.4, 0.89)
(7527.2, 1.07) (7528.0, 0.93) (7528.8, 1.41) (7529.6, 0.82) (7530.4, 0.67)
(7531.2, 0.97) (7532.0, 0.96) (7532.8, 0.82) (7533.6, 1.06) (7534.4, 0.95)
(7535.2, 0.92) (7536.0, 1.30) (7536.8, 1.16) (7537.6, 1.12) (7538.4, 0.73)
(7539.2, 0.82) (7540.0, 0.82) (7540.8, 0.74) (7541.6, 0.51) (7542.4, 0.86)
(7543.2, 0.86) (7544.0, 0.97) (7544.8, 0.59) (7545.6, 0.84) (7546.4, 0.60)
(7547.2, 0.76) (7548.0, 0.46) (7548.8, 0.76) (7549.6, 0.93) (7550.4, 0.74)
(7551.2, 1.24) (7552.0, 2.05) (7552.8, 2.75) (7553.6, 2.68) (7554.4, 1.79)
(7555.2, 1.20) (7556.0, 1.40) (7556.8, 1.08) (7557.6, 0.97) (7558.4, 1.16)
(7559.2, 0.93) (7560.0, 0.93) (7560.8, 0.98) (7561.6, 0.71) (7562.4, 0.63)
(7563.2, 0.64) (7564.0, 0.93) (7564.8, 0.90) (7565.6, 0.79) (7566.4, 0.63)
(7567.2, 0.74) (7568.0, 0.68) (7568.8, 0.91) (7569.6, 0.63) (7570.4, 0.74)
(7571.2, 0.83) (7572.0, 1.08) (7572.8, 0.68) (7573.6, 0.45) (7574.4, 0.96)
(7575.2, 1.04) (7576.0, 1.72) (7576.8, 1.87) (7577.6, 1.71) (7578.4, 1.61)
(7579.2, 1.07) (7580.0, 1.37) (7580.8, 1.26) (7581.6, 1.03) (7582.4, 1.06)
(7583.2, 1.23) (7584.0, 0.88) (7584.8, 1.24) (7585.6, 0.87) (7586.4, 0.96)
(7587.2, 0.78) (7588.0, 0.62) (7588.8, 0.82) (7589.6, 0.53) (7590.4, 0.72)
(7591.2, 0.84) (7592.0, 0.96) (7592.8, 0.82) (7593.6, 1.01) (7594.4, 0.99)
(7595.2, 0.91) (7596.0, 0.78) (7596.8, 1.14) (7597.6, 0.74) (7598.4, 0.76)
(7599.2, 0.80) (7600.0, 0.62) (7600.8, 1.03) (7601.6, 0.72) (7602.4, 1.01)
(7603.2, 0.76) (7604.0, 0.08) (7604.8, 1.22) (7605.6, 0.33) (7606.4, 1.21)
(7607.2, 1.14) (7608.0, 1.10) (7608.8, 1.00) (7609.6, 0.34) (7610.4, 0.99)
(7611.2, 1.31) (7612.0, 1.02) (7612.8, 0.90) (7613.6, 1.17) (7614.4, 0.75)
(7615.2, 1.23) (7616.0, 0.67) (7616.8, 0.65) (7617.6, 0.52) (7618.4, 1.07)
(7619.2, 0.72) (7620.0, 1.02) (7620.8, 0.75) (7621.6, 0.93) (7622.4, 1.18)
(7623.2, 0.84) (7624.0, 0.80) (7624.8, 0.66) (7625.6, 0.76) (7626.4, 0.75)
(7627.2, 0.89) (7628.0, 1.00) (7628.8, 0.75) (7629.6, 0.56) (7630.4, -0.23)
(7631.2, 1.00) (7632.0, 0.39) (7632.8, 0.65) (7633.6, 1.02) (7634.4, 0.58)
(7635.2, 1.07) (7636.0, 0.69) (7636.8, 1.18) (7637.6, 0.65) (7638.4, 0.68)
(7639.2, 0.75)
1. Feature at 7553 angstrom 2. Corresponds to H-alpha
